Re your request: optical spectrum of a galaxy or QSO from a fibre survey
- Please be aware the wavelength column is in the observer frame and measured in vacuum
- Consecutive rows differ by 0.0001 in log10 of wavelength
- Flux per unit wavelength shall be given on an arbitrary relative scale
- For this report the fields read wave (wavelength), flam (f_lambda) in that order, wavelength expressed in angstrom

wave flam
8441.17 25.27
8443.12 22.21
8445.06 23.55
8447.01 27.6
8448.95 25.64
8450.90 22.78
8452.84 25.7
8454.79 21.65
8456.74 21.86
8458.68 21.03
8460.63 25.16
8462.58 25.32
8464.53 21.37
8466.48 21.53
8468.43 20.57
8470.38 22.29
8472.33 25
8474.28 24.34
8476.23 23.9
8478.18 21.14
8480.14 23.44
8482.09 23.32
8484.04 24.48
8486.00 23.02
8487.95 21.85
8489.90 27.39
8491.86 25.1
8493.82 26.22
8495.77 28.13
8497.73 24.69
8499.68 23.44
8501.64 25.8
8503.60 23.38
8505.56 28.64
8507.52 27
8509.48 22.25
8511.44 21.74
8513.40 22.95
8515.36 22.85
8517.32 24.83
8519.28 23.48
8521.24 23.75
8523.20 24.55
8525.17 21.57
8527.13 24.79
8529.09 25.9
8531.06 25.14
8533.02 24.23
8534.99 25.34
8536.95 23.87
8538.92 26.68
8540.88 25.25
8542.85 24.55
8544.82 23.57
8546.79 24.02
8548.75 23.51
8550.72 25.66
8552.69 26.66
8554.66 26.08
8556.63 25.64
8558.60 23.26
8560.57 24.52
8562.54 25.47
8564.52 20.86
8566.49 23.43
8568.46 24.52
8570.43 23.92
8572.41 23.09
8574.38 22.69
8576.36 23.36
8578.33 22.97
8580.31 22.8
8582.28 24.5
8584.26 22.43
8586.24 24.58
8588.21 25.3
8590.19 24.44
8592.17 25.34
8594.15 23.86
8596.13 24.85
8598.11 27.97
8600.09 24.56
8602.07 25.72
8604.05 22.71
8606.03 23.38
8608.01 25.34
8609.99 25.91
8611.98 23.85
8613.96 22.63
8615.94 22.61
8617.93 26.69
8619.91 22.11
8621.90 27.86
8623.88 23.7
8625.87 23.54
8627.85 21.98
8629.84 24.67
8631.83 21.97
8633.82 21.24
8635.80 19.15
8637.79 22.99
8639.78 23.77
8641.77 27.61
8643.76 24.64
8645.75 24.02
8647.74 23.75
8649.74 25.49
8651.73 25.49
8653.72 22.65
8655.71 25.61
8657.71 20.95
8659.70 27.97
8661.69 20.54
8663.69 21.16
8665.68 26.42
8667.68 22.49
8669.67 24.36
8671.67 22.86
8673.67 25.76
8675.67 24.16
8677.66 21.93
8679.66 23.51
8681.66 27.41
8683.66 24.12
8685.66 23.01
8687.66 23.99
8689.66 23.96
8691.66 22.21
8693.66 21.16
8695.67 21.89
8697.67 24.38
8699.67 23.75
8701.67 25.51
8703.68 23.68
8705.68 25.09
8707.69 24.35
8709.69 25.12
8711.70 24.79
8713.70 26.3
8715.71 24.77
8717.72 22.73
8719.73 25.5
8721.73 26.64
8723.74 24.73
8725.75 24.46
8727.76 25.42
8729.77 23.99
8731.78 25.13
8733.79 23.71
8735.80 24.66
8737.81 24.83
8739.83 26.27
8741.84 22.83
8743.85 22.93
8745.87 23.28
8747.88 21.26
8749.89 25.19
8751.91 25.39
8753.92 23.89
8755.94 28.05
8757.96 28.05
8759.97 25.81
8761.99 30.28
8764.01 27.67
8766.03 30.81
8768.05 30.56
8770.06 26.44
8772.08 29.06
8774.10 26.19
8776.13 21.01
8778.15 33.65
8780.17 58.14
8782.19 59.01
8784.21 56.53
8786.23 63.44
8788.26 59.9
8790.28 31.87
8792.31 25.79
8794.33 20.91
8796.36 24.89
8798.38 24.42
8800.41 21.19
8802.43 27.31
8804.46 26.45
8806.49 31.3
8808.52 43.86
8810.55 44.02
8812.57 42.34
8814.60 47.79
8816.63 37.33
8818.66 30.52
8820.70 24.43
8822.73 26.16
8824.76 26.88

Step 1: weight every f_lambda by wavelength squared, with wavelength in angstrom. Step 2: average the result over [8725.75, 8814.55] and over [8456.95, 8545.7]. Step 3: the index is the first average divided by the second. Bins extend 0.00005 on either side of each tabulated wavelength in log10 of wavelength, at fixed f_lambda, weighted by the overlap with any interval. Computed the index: 1.38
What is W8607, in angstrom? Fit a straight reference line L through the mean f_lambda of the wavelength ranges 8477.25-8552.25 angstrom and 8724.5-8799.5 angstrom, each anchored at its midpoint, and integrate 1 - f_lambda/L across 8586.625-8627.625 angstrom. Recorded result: 3.2 angstrom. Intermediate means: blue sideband 24.4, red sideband 30.4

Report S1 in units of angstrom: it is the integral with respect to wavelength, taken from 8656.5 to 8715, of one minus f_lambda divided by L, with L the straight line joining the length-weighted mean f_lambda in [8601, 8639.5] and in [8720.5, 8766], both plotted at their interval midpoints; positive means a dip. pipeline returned 1.5 angstrom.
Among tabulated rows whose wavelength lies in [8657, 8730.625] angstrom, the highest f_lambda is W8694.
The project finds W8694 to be 27.97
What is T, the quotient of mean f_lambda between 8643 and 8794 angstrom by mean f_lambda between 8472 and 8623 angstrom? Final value 1.1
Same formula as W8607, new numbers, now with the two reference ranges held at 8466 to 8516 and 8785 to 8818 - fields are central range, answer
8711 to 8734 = 5.6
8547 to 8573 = 2.2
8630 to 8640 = 2.6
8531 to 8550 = 1.0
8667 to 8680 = 3.1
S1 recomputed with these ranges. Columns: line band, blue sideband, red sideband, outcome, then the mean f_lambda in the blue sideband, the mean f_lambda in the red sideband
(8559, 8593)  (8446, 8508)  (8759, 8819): 4.8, 24.1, 35.3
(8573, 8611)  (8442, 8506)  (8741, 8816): 4.2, 23.9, 32.8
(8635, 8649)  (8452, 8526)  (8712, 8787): 1.7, 23.8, 29.3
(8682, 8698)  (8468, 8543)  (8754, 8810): 3.9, 24.3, 33.7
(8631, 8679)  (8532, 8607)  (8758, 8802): 8.1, 24.4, 34.4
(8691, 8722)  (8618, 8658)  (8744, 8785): 4.0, 23.8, 31.2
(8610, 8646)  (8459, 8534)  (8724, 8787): 4.6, 24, 30.1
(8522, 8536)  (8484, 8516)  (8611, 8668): 0.0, 24.7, 23.7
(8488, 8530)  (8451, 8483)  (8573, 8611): -2.1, 23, 24.3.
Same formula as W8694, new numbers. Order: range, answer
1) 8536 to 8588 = 26.68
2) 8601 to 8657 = 27.86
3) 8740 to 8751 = 25.19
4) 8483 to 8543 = 28.64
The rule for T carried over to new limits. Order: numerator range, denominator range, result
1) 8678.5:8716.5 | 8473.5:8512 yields 0.99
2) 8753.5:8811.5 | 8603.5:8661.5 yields 1.42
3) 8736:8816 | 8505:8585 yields 1.34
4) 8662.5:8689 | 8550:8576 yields 0.99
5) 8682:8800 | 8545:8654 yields 1.17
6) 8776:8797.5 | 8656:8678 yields 1.78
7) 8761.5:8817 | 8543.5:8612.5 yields 1.47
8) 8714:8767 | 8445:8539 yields 1.05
